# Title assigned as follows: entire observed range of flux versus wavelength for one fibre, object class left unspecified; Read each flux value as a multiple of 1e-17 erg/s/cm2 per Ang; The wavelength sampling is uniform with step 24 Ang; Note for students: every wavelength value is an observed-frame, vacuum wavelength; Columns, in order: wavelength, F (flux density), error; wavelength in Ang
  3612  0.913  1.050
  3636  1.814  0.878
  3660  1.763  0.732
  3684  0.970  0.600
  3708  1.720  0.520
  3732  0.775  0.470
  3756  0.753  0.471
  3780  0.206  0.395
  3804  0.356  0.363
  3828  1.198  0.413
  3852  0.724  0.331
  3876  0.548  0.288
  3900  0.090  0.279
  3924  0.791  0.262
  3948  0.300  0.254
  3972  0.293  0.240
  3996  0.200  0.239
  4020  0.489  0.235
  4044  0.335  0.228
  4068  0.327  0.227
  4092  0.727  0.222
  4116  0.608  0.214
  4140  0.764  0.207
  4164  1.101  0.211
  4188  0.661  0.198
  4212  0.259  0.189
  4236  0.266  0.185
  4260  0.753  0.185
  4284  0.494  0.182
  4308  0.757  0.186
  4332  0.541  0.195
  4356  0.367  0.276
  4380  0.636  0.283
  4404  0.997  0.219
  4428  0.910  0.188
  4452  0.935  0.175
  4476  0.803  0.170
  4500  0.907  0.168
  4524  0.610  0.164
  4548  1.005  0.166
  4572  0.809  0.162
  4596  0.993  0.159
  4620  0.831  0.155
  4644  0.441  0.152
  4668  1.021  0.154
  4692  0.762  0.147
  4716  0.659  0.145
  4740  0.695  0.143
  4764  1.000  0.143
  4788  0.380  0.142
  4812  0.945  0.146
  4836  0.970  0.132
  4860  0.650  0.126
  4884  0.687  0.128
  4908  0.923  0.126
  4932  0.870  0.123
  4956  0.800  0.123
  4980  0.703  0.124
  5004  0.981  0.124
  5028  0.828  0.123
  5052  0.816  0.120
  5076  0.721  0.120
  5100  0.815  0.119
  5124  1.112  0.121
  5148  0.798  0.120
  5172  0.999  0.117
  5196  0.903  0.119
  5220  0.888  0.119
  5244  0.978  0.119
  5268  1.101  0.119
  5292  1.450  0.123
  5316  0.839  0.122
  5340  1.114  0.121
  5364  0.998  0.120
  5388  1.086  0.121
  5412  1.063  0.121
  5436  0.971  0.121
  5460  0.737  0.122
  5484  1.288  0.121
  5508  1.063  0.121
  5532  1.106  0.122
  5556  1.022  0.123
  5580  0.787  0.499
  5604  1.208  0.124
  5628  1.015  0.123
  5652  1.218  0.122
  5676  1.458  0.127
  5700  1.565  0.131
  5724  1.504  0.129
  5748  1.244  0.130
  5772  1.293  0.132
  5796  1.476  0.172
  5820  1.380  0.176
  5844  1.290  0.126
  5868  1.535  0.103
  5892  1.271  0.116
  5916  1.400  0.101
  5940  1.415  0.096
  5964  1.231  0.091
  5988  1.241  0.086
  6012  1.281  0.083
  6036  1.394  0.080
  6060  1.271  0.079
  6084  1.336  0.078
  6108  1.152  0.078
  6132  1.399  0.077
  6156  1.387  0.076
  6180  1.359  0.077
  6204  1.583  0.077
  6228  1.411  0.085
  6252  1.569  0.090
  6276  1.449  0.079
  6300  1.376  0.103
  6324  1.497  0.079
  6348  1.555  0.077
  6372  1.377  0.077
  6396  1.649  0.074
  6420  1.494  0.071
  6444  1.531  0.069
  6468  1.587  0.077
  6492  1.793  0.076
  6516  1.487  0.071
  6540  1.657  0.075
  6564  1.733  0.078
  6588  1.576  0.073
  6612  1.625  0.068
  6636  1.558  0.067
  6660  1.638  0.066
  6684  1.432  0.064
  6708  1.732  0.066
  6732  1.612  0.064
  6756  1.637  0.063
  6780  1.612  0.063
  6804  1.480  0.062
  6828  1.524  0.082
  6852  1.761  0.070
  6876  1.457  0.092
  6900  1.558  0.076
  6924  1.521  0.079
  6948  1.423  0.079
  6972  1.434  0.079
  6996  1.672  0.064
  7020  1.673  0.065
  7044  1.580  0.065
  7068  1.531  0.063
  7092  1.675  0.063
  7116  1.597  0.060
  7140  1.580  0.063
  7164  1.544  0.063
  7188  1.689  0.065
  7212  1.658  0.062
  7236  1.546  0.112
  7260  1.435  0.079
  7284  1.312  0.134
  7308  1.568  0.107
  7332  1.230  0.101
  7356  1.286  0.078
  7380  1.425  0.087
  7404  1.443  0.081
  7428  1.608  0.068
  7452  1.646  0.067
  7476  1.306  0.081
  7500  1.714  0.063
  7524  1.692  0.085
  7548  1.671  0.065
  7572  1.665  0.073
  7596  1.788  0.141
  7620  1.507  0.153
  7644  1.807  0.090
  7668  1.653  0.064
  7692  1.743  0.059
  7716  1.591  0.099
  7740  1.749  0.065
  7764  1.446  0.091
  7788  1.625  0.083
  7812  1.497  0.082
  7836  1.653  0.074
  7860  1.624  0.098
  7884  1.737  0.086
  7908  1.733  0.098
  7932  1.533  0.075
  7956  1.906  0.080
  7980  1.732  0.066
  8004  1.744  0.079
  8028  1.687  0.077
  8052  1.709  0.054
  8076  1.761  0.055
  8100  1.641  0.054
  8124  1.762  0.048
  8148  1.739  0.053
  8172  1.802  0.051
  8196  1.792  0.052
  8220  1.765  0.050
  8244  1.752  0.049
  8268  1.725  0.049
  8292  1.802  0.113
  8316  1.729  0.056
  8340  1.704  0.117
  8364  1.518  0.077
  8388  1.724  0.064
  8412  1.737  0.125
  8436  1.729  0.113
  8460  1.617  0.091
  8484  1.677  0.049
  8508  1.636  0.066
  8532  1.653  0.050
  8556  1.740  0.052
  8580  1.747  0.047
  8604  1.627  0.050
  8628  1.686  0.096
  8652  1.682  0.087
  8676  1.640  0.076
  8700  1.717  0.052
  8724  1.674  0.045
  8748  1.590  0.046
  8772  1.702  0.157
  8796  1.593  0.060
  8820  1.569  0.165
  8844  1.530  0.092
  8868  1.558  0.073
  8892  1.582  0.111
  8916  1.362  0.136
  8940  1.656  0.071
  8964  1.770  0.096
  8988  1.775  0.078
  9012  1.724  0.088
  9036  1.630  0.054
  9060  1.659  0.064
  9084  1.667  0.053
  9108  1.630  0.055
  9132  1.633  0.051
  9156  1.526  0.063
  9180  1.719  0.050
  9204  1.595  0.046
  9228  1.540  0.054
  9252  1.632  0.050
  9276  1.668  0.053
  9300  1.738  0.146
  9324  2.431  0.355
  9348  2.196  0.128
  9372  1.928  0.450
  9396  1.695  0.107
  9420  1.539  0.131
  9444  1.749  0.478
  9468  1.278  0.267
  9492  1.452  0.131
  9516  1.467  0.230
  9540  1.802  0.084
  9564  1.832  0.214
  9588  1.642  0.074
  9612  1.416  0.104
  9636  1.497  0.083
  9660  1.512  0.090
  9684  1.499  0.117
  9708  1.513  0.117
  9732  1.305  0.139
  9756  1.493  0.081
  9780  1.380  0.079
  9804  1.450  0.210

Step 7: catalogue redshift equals 0.419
